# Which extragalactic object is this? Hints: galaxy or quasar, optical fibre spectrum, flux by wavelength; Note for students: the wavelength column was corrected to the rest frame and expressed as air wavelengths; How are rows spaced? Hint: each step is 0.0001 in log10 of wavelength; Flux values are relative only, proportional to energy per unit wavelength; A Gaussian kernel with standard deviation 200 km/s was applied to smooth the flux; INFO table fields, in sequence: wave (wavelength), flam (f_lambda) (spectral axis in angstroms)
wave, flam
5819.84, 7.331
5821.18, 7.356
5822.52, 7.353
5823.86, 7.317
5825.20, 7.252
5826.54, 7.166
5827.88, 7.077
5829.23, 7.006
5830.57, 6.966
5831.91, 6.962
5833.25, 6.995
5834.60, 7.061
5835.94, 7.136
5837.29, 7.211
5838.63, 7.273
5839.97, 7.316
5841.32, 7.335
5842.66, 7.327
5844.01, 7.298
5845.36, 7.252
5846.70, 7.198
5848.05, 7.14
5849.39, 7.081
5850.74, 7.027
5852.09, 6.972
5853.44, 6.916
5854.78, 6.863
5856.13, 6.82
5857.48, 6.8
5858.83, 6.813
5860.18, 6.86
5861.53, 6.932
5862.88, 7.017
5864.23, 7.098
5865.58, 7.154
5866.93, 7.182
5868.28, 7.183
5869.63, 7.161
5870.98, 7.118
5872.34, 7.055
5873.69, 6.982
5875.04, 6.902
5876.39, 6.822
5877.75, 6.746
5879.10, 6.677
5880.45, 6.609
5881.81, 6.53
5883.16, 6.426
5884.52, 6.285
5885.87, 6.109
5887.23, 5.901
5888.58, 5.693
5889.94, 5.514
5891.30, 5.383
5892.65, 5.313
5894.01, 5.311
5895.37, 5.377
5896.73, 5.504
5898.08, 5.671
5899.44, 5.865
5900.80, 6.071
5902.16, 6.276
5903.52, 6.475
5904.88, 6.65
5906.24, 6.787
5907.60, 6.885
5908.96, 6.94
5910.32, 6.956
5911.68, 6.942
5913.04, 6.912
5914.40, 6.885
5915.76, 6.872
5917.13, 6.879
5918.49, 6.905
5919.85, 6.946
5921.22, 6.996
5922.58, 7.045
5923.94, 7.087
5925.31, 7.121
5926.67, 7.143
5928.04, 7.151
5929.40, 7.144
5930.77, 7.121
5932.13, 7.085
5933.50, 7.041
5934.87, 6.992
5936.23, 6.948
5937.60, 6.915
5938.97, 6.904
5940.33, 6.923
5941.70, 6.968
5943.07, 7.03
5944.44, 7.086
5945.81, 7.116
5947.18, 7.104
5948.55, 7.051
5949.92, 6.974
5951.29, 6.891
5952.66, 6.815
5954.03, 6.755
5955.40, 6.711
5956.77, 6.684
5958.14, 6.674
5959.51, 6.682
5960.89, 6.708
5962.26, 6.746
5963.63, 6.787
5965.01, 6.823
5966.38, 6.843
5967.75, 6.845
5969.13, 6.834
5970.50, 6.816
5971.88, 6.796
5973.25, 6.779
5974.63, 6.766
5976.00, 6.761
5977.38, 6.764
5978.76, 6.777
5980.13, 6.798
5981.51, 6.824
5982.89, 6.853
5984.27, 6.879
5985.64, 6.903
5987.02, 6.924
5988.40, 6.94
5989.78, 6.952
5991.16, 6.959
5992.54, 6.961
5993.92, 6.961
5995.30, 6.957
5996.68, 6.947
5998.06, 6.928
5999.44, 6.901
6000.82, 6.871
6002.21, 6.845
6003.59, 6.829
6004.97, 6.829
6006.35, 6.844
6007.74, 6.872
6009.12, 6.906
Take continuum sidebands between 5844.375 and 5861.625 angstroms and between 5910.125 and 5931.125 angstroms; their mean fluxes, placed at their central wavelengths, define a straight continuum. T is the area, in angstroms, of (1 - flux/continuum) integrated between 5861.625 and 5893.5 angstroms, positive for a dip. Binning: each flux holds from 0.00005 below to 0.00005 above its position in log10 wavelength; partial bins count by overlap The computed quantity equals 2.0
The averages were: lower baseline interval 6.98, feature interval 6.56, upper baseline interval 7.01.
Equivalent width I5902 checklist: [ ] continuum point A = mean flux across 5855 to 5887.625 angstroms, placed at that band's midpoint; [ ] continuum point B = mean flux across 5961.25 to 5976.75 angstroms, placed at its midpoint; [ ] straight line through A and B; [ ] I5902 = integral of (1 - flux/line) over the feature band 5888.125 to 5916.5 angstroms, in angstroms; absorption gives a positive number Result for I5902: 2.5 angstroms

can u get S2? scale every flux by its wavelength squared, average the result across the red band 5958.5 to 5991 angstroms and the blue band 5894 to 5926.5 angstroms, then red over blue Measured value 1.1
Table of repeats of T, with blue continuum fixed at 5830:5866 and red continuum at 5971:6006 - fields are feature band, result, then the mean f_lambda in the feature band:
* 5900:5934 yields 0.4 angstroms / 6.89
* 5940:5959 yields 0.0 angstroms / 6.91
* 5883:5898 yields 2.8 angstroms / 5.68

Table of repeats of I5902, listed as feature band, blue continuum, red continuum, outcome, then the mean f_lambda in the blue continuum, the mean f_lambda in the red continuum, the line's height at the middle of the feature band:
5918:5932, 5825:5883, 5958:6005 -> -0.3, 7.02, 6.84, 6.92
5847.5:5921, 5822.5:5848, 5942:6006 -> 4.9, 7.18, 6.86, 7.07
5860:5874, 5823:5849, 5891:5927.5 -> -0.4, 7.17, 6.5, 6.89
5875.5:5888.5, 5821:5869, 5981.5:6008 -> 1.1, 7.1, 6.9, 7.05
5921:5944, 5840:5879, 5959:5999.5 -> -0.4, 7.04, 6.85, 6.92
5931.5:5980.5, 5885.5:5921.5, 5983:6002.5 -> -1.5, 6.29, 6.92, 6.66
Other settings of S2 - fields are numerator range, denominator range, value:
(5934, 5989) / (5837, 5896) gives 1.05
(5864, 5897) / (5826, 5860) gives 0.92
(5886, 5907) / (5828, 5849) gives 0.83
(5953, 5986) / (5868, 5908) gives 1.11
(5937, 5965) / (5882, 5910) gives 1.16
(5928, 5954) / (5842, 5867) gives 1.03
